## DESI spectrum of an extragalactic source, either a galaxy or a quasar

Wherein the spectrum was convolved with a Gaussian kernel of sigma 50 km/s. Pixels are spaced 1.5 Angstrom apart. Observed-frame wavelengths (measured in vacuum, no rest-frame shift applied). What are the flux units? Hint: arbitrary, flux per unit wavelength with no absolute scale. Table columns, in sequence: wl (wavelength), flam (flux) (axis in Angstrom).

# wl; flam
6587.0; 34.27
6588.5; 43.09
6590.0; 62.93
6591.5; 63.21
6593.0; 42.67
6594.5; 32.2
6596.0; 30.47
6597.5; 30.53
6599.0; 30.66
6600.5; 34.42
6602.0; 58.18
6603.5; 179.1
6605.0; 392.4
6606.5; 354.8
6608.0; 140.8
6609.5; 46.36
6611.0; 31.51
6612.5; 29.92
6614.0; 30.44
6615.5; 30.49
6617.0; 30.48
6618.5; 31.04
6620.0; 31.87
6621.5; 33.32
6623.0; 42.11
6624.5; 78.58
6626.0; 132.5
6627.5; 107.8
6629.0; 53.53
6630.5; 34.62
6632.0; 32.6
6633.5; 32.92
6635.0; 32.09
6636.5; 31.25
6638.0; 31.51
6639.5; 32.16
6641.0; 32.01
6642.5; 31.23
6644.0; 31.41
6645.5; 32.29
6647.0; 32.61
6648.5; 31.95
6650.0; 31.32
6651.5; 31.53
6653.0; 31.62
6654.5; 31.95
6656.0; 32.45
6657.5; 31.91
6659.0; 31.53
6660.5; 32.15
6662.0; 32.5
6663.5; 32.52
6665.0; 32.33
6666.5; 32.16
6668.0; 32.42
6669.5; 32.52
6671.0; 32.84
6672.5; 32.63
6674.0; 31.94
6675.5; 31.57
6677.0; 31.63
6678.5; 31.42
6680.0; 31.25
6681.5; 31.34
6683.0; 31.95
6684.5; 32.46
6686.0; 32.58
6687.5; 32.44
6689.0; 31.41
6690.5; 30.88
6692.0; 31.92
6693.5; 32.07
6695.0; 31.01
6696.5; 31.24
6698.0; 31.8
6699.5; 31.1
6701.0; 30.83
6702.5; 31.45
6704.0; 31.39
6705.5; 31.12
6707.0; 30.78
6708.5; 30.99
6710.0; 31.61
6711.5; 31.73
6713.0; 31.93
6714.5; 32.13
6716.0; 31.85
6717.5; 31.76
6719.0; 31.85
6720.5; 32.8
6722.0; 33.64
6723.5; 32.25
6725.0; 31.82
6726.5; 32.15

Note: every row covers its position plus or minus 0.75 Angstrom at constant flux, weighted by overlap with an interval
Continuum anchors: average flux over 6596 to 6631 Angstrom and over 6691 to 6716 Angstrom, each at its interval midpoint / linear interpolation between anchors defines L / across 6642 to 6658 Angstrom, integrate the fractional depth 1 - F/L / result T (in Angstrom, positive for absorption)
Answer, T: 7.9 Angstrom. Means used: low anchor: 84.6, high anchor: 31.5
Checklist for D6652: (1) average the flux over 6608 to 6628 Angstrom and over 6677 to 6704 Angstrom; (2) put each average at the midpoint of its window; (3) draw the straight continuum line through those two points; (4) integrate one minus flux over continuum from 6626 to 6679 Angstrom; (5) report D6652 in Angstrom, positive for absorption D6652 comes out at 8.5 Angstrom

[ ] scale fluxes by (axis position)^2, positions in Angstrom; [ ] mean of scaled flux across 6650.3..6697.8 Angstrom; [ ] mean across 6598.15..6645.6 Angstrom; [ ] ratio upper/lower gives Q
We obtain 0.46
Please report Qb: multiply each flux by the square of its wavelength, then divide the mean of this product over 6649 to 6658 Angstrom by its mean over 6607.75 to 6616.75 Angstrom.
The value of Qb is 0.7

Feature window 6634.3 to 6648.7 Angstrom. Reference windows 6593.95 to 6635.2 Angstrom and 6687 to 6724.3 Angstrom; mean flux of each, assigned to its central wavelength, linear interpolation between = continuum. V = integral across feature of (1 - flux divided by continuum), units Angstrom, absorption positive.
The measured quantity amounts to 7.2 Angstrom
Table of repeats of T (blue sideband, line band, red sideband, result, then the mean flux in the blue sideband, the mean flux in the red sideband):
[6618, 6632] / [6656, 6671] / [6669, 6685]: 2.6 Angstrom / 59.6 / 31.9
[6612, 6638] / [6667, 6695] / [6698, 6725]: 3.8 Angstrom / 46.5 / 31.7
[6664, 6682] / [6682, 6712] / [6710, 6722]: 0.5 Angstrom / 32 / 32.1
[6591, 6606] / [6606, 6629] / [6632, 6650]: -2.2 Angstrom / 94.2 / 31.9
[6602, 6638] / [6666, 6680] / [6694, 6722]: 5.3 Angstrom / 82.7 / 31.6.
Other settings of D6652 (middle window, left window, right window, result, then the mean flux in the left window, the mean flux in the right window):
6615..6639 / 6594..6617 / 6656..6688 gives 8.6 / 95.4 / 32.1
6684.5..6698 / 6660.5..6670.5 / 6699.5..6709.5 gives -0.1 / 32.4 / 31.1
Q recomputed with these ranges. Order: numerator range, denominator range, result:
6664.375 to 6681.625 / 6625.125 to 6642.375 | 0.65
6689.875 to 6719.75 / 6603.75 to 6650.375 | 0.48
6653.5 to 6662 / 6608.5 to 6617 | 0.89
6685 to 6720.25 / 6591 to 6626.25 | 0.41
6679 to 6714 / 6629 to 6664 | 0.98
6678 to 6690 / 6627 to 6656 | 0.89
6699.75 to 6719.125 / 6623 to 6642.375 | 0.63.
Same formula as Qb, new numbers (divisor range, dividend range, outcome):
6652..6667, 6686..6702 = 0.99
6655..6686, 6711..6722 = 1.02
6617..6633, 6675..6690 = 0.58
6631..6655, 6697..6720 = 1.01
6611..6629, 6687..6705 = 0.62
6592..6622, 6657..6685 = 0.40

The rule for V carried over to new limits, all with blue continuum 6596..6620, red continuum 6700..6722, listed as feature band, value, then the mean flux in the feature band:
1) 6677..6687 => 3.5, 31.8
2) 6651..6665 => 6.9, 32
